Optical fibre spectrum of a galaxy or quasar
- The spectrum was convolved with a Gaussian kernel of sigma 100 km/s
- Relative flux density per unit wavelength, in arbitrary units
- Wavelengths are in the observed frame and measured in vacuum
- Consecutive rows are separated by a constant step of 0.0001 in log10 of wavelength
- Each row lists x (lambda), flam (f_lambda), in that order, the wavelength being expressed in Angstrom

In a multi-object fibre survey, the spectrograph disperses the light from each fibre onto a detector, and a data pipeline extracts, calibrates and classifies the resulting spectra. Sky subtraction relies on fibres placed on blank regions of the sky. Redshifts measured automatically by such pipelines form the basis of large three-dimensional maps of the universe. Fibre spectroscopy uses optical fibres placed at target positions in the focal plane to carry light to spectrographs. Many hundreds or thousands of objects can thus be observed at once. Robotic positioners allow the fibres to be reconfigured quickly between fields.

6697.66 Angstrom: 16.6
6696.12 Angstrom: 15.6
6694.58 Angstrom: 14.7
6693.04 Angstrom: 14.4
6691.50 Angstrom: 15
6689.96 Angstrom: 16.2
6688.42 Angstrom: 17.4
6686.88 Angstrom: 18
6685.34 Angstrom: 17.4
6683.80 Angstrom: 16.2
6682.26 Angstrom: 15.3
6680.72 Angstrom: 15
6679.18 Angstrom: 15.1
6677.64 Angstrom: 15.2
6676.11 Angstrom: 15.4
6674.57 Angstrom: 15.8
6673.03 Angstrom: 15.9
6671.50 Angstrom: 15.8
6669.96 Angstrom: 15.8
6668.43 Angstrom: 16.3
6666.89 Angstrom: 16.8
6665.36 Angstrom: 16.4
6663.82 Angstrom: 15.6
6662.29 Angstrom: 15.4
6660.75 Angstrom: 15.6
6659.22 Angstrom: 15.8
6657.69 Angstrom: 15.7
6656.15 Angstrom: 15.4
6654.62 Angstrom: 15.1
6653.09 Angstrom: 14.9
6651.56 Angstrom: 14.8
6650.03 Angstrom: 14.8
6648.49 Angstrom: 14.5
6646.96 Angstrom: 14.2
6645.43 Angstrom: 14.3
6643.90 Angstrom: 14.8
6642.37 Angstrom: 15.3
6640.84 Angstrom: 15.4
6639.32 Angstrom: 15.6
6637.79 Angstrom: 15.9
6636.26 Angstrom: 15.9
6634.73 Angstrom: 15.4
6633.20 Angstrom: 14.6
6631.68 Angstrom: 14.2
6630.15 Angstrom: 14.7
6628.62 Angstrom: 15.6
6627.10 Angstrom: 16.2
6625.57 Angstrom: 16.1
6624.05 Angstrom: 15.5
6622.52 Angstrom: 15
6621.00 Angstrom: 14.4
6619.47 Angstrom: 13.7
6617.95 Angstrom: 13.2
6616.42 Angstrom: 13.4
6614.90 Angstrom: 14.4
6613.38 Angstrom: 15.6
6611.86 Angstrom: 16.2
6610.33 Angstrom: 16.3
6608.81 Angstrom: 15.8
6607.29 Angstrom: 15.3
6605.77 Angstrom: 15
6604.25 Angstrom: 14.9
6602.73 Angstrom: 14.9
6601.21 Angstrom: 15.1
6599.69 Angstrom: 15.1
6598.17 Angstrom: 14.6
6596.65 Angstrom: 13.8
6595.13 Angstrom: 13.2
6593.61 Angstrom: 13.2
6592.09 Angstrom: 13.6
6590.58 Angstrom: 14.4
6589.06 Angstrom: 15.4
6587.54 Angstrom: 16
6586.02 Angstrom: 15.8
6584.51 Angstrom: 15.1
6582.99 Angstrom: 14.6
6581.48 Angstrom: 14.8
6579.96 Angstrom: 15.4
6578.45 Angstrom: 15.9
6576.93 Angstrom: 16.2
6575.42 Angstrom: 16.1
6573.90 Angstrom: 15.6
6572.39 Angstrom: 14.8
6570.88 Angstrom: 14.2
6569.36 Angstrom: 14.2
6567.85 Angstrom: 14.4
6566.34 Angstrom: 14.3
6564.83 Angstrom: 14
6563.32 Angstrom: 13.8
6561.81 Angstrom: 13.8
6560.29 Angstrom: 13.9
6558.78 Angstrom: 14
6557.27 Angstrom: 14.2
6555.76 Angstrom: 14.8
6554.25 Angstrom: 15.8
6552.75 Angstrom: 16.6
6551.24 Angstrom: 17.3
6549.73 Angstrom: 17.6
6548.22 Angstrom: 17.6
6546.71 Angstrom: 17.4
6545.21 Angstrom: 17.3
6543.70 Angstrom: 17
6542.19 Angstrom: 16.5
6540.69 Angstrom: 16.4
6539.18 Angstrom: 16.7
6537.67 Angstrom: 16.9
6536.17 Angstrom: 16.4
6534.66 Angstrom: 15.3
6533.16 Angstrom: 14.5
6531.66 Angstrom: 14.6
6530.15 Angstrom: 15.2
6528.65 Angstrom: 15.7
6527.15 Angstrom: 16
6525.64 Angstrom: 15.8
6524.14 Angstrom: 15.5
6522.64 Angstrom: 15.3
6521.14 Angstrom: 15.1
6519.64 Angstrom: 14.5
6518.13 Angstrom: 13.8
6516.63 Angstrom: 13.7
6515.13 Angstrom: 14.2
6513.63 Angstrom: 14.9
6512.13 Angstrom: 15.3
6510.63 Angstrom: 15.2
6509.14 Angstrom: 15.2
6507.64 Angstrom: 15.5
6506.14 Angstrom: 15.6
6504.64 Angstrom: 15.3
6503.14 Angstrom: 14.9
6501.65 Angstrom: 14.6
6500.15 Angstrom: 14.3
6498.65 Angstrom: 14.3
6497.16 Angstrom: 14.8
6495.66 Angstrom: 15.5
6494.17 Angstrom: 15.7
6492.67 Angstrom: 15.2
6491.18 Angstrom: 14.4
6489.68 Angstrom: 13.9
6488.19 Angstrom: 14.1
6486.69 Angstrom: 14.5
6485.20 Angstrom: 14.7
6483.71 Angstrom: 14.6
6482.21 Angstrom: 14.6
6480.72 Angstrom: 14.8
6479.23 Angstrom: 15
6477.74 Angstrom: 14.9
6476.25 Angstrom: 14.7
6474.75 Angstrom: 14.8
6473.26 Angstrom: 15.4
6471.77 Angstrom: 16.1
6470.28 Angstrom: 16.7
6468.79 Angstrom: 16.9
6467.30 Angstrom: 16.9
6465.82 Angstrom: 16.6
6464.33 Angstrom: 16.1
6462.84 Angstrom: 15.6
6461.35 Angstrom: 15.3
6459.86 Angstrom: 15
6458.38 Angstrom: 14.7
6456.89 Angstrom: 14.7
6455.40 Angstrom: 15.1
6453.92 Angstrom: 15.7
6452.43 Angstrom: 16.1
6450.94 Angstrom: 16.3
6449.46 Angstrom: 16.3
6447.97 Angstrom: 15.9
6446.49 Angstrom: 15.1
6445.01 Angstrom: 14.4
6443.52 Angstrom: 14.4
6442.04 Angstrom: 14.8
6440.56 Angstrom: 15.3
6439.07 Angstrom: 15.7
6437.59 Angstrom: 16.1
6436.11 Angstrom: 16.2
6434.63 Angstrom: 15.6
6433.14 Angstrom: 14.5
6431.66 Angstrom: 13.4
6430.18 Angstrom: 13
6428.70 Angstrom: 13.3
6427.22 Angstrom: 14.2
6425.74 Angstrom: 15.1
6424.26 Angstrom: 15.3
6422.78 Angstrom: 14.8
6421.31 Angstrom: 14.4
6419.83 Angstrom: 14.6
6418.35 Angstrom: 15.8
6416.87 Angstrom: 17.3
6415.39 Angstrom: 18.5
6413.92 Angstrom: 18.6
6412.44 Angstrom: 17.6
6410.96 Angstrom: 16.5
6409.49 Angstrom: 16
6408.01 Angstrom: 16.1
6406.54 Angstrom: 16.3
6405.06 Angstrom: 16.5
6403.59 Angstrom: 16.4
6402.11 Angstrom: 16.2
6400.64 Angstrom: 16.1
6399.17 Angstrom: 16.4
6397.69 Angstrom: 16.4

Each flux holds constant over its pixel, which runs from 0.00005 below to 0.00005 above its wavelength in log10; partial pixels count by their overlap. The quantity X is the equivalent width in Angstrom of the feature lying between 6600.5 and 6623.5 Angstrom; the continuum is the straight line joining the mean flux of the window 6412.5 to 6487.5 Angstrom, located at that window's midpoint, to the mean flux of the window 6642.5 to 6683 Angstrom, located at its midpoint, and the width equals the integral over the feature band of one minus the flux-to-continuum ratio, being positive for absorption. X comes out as 0.7 Angstrom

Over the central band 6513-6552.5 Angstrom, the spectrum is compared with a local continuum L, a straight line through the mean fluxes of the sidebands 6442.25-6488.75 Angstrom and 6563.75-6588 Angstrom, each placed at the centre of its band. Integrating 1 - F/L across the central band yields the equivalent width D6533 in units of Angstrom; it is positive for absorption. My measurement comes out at -1.7 Angstrom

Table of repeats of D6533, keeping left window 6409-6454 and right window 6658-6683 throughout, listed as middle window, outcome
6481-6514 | 1.5 Angstrom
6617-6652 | 1.6 Angstrom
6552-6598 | 2.6 Angstrom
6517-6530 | 0.3 Angstrom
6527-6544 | -0.3 Angstrom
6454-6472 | -0.3 Angstrom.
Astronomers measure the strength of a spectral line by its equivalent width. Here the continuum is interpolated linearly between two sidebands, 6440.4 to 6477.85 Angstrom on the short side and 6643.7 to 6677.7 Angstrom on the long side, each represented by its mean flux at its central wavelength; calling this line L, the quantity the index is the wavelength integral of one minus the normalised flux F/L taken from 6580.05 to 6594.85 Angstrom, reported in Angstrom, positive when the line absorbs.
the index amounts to 0.7 Angstrom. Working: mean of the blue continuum 15.5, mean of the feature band 14.7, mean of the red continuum 15.4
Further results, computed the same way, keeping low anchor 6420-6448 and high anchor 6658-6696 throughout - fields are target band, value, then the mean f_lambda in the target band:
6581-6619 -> 1.8 Angstrom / 14.8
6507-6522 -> 0.4 Angstrom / 14.7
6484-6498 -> 0.3 Angstrom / 14.8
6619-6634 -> 0.6 Angstrom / 15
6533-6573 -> -0.7 Angstrom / 15.6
